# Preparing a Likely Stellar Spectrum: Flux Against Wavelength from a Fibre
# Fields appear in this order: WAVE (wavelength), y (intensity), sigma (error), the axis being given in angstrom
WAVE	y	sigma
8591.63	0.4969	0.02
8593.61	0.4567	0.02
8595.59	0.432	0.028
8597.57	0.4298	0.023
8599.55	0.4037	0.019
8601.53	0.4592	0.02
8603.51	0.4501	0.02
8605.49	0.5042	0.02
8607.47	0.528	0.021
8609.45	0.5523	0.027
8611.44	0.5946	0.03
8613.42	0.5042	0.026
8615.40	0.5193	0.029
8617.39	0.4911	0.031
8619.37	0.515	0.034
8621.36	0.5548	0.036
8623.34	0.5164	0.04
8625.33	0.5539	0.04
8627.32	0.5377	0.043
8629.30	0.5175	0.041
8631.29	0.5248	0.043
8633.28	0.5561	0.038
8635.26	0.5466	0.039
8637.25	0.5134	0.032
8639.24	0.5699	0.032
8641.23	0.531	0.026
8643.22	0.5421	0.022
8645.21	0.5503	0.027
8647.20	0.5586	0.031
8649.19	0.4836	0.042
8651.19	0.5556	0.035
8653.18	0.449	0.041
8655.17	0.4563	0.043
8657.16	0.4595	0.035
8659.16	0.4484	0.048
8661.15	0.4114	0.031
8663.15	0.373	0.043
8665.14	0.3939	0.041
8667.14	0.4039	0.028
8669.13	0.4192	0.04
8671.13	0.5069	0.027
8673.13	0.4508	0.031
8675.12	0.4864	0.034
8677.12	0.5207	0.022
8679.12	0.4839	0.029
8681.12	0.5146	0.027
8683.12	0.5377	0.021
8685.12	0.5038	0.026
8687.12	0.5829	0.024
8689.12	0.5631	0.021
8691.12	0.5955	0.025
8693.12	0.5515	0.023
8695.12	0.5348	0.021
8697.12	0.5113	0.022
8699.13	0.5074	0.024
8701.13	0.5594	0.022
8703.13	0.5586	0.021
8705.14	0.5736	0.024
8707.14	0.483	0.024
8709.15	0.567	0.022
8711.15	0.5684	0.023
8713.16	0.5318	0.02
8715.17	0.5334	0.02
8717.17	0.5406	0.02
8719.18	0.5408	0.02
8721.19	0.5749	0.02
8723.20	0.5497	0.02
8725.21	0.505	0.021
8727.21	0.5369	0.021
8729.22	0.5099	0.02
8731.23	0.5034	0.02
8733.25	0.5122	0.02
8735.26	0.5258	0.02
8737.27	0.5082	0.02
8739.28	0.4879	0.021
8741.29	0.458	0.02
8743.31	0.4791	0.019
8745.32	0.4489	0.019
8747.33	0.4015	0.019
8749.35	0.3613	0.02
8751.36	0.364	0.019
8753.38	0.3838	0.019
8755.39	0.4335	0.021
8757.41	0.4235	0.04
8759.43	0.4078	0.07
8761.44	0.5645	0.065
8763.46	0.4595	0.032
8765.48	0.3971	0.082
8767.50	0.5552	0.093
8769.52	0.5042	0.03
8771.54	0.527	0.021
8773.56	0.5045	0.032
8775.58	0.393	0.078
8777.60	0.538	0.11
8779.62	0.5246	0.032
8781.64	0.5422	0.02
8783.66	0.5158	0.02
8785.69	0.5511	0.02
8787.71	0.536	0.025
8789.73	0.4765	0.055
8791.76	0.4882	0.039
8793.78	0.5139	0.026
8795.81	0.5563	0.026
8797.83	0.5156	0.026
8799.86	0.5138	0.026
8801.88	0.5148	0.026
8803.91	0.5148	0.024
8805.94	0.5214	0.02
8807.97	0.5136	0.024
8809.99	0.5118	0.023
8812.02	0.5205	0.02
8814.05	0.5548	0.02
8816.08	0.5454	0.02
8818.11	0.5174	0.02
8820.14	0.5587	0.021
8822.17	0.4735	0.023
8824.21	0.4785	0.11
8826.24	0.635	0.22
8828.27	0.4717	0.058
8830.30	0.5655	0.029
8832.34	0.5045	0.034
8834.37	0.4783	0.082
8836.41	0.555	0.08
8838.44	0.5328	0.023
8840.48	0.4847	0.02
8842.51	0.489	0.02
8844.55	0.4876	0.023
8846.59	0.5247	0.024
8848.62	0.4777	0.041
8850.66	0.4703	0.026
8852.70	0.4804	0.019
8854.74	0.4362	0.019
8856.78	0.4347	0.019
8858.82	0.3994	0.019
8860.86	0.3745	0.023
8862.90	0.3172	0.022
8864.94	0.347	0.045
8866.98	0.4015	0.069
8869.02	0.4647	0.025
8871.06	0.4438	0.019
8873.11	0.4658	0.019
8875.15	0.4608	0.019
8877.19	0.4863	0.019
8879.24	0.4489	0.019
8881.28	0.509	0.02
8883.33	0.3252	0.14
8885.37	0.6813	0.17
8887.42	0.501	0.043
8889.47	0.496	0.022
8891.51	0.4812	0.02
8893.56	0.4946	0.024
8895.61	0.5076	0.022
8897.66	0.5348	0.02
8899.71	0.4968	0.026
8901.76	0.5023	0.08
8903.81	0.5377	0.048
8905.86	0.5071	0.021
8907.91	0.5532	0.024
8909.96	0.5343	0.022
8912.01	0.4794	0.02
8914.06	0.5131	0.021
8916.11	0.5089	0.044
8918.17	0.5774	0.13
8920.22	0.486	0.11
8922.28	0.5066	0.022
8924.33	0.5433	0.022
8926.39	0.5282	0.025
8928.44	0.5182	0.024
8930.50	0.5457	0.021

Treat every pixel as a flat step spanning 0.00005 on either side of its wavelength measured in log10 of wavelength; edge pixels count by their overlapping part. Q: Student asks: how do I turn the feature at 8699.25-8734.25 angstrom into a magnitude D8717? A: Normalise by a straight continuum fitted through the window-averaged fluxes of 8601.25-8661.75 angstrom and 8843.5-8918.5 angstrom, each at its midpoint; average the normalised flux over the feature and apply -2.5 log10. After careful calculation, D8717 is -0.073 mag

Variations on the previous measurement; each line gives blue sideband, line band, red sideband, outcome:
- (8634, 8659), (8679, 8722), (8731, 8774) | -0.11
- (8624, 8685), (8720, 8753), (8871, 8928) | 0.04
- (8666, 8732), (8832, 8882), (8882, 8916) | 0.12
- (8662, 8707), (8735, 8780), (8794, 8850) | 0.11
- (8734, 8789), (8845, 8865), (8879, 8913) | 0.15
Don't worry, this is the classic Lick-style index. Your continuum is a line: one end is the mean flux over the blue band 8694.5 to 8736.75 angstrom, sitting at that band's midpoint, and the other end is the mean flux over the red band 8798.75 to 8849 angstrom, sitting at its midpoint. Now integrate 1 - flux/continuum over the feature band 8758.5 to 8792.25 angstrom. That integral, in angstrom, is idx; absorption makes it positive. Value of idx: 1.7 angstrom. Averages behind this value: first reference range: 0.534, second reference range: 0.518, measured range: 0.5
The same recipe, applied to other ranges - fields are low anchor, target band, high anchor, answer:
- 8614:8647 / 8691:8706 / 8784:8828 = -0.5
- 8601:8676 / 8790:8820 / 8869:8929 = -1.1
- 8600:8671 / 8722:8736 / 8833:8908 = -0.9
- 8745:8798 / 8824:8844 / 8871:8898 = -1.5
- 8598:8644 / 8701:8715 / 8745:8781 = -1.9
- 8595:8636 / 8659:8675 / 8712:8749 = 2.5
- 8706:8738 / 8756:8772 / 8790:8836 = 1.5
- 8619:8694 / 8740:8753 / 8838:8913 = 2.0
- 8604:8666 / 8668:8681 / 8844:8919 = 0.6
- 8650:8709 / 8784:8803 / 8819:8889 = -1.4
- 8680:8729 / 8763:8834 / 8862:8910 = -0.8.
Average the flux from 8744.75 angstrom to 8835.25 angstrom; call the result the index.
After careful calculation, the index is 0.496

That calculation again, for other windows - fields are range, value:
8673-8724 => 0.537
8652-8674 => 0.435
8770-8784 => 0.506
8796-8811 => 0.518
